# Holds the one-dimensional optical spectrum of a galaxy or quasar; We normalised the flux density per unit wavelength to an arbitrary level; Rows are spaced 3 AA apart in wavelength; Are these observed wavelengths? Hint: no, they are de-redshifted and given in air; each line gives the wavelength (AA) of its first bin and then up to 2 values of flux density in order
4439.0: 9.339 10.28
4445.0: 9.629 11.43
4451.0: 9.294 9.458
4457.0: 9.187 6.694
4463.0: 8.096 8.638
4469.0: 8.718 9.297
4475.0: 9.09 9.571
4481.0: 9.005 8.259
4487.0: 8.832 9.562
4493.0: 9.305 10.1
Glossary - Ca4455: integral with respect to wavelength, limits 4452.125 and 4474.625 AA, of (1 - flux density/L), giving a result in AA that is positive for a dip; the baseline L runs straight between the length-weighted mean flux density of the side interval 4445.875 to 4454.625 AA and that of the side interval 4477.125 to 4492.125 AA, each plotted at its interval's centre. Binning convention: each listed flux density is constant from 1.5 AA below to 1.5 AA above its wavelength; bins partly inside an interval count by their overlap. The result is 2.5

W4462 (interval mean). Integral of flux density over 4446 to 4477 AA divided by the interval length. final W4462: 9.01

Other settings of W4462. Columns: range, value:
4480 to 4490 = 8.81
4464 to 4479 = 9.01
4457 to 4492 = 8.73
